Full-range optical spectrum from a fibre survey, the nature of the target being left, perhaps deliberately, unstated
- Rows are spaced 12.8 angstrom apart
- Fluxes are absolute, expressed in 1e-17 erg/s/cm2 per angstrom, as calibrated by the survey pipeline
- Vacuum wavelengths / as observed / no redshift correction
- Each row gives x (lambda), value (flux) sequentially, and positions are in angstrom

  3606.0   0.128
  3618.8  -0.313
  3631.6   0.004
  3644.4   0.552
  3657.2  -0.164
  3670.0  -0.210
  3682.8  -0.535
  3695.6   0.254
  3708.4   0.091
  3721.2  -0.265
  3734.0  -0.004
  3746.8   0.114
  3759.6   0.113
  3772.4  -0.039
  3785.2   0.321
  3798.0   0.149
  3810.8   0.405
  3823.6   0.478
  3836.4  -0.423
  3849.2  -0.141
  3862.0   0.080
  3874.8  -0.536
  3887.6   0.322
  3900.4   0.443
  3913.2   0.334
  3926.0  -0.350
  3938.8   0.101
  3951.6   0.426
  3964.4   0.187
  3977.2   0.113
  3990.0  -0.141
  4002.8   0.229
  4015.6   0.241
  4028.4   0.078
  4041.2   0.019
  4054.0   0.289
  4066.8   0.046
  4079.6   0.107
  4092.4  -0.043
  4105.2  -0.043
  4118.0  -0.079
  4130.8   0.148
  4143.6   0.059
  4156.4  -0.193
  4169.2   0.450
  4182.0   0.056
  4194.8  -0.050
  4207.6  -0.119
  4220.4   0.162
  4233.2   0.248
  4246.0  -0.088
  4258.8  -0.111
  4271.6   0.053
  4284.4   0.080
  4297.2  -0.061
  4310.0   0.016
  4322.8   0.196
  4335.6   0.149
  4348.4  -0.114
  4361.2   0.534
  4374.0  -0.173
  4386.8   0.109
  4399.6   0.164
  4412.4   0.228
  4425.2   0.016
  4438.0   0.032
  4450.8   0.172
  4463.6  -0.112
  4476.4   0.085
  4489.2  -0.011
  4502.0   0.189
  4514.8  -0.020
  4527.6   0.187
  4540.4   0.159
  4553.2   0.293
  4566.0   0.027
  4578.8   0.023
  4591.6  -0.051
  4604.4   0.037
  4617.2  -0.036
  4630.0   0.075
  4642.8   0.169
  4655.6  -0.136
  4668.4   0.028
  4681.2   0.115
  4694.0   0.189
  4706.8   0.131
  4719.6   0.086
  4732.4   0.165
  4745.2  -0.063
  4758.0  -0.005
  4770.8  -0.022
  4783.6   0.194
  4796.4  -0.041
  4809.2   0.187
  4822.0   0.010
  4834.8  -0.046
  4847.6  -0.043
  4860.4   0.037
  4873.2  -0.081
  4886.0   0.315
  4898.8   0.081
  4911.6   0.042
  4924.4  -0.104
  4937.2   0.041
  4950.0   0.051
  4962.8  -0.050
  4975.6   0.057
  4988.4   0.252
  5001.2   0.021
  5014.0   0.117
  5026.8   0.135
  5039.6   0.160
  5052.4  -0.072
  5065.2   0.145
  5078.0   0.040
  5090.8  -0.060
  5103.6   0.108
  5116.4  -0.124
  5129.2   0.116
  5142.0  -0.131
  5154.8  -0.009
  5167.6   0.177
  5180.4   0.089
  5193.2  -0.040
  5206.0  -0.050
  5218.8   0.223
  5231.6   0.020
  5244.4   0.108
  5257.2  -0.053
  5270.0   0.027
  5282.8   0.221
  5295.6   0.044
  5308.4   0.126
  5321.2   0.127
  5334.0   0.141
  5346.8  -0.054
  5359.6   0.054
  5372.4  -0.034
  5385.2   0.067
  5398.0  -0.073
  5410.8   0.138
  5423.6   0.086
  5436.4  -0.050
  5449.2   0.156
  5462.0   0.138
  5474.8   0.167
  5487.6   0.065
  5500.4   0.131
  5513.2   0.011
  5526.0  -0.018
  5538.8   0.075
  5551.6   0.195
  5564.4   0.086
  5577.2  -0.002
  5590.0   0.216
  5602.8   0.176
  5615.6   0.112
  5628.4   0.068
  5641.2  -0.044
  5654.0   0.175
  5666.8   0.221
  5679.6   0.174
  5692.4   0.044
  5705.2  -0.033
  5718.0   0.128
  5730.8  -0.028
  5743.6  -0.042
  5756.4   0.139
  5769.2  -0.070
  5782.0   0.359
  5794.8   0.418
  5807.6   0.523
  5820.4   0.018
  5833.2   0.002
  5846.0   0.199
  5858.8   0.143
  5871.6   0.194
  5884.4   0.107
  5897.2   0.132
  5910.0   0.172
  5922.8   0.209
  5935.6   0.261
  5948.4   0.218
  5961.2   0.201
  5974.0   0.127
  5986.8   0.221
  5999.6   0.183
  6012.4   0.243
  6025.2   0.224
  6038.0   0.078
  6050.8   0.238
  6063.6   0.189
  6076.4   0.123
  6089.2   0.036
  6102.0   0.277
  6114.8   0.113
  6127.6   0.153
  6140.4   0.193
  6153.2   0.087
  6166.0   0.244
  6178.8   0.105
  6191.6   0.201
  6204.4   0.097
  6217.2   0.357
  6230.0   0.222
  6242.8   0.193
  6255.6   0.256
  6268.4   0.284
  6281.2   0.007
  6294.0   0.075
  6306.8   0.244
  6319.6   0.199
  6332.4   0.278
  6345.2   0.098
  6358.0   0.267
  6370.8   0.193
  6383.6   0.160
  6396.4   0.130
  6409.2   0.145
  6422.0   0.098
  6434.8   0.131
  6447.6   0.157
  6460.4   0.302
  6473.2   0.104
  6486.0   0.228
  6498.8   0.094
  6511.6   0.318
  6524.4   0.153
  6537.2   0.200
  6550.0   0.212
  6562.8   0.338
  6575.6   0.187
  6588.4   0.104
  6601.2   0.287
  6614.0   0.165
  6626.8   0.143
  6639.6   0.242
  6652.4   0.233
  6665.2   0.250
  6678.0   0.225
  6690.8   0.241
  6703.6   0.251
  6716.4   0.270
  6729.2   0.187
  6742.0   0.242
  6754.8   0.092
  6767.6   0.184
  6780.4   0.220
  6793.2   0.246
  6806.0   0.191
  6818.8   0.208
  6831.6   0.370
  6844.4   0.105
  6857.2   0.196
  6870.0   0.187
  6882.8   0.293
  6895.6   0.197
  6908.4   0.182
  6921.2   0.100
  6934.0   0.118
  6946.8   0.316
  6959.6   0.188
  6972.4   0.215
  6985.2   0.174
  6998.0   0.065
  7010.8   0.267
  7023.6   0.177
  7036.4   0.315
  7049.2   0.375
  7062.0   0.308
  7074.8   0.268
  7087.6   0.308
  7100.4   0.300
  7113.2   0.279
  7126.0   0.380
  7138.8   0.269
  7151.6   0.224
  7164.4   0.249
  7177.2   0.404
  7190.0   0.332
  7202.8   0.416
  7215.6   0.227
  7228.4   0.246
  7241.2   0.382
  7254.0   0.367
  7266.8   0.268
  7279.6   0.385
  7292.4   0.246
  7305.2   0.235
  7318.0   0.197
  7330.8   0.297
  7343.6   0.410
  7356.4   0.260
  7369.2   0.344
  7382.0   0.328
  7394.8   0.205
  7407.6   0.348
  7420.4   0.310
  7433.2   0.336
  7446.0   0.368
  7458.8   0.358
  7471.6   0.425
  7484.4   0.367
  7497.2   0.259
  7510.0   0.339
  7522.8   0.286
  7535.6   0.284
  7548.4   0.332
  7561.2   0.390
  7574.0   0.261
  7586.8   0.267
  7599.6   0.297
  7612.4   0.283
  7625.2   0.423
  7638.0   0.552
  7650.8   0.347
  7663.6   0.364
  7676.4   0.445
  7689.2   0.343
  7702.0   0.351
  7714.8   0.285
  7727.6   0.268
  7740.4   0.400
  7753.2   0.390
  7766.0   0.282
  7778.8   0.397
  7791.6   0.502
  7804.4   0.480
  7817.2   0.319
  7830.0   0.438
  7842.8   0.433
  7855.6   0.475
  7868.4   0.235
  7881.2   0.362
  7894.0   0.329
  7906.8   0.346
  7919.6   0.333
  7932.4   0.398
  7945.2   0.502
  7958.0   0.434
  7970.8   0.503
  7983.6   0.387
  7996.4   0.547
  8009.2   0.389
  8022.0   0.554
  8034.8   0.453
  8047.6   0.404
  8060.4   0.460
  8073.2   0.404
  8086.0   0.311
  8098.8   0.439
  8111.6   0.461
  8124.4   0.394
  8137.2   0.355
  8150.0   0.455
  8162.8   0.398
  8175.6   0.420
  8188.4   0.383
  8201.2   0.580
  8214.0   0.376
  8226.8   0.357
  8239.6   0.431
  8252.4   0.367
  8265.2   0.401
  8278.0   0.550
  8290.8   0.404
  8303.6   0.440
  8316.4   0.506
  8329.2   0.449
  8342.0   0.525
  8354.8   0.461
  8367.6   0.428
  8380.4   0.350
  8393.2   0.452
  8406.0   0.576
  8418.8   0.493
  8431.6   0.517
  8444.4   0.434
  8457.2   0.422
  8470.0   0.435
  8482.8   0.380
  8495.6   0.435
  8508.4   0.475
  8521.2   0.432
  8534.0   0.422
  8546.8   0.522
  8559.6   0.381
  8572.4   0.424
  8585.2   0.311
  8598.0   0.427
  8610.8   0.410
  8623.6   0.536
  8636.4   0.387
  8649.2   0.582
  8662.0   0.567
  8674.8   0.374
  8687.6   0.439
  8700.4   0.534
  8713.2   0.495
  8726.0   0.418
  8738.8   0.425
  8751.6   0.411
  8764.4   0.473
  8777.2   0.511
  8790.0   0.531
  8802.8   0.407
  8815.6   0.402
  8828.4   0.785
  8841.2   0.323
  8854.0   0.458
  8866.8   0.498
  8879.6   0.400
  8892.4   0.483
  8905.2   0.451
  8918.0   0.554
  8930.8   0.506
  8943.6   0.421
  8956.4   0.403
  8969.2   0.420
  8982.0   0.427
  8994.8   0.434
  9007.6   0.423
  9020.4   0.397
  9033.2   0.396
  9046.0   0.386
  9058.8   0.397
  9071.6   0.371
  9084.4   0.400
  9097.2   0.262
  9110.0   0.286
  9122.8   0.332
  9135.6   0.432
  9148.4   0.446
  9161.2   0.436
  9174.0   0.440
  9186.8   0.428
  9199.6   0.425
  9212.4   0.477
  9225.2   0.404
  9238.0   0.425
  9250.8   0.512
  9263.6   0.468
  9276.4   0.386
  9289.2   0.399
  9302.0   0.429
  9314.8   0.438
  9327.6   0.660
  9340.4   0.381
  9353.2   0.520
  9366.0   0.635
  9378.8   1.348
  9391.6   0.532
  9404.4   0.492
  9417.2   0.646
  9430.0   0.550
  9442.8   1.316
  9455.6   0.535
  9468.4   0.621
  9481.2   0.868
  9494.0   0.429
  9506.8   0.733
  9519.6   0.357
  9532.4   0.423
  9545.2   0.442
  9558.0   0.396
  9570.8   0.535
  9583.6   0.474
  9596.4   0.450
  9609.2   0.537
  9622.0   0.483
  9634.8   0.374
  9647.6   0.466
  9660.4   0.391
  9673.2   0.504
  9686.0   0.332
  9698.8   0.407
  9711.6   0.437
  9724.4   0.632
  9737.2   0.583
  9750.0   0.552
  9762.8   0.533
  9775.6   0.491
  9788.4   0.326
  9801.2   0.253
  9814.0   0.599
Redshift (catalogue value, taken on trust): 0.760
